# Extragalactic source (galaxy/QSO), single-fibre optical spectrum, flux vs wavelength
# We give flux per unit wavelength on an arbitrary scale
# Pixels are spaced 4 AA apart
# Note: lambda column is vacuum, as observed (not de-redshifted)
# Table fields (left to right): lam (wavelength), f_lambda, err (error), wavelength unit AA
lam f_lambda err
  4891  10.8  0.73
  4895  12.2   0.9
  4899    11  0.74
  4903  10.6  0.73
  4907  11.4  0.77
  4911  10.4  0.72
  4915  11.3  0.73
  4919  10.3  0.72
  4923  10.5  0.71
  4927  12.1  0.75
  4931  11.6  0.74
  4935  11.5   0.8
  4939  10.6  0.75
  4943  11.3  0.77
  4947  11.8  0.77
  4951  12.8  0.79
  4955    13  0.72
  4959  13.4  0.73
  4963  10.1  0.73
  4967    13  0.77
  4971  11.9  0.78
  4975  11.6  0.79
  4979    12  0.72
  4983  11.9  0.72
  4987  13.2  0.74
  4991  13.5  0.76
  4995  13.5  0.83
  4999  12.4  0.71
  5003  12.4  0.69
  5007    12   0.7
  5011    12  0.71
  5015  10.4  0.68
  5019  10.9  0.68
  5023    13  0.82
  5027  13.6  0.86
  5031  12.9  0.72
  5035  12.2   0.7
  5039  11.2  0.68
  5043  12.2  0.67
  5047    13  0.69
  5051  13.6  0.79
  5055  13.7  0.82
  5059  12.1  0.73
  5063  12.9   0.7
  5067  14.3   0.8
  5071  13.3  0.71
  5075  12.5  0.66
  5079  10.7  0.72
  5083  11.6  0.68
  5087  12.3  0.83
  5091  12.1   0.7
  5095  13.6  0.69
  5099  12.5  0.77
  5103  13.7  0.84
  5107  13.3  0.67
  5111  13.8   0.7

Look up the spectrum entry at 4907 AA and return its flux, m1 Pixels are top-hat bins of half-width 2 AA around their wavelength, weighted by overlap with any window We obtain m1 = 11.4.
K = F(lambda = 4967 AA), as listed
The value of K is 13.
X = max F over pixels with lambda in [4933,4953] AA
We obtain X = 12.8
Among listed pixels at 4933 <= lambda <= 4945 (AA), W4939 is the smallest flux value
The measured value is 10.6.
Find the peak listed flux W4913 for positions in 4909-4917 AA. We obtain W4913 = 11.3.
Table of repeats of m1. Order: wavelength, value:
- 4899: 11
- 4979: 12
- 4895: 12.2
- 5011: 12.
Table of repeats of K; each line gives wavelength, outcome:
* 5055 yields 13.7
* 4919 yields 10.3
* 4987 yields 13.2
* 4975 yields 11.6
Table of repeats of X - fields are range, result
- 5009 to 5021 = 12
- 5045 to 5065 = 13.7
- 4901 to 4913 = 11.4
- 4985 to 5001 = 13.5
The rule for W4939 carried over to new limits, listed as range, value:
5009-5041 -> 10.4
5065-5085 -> 10.7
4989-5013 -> 12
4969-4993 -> 11.6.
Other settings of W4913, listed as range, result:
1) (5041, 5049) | 13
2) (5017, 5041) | 13.6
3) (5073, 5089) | 12.5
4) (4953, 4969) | 13.4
